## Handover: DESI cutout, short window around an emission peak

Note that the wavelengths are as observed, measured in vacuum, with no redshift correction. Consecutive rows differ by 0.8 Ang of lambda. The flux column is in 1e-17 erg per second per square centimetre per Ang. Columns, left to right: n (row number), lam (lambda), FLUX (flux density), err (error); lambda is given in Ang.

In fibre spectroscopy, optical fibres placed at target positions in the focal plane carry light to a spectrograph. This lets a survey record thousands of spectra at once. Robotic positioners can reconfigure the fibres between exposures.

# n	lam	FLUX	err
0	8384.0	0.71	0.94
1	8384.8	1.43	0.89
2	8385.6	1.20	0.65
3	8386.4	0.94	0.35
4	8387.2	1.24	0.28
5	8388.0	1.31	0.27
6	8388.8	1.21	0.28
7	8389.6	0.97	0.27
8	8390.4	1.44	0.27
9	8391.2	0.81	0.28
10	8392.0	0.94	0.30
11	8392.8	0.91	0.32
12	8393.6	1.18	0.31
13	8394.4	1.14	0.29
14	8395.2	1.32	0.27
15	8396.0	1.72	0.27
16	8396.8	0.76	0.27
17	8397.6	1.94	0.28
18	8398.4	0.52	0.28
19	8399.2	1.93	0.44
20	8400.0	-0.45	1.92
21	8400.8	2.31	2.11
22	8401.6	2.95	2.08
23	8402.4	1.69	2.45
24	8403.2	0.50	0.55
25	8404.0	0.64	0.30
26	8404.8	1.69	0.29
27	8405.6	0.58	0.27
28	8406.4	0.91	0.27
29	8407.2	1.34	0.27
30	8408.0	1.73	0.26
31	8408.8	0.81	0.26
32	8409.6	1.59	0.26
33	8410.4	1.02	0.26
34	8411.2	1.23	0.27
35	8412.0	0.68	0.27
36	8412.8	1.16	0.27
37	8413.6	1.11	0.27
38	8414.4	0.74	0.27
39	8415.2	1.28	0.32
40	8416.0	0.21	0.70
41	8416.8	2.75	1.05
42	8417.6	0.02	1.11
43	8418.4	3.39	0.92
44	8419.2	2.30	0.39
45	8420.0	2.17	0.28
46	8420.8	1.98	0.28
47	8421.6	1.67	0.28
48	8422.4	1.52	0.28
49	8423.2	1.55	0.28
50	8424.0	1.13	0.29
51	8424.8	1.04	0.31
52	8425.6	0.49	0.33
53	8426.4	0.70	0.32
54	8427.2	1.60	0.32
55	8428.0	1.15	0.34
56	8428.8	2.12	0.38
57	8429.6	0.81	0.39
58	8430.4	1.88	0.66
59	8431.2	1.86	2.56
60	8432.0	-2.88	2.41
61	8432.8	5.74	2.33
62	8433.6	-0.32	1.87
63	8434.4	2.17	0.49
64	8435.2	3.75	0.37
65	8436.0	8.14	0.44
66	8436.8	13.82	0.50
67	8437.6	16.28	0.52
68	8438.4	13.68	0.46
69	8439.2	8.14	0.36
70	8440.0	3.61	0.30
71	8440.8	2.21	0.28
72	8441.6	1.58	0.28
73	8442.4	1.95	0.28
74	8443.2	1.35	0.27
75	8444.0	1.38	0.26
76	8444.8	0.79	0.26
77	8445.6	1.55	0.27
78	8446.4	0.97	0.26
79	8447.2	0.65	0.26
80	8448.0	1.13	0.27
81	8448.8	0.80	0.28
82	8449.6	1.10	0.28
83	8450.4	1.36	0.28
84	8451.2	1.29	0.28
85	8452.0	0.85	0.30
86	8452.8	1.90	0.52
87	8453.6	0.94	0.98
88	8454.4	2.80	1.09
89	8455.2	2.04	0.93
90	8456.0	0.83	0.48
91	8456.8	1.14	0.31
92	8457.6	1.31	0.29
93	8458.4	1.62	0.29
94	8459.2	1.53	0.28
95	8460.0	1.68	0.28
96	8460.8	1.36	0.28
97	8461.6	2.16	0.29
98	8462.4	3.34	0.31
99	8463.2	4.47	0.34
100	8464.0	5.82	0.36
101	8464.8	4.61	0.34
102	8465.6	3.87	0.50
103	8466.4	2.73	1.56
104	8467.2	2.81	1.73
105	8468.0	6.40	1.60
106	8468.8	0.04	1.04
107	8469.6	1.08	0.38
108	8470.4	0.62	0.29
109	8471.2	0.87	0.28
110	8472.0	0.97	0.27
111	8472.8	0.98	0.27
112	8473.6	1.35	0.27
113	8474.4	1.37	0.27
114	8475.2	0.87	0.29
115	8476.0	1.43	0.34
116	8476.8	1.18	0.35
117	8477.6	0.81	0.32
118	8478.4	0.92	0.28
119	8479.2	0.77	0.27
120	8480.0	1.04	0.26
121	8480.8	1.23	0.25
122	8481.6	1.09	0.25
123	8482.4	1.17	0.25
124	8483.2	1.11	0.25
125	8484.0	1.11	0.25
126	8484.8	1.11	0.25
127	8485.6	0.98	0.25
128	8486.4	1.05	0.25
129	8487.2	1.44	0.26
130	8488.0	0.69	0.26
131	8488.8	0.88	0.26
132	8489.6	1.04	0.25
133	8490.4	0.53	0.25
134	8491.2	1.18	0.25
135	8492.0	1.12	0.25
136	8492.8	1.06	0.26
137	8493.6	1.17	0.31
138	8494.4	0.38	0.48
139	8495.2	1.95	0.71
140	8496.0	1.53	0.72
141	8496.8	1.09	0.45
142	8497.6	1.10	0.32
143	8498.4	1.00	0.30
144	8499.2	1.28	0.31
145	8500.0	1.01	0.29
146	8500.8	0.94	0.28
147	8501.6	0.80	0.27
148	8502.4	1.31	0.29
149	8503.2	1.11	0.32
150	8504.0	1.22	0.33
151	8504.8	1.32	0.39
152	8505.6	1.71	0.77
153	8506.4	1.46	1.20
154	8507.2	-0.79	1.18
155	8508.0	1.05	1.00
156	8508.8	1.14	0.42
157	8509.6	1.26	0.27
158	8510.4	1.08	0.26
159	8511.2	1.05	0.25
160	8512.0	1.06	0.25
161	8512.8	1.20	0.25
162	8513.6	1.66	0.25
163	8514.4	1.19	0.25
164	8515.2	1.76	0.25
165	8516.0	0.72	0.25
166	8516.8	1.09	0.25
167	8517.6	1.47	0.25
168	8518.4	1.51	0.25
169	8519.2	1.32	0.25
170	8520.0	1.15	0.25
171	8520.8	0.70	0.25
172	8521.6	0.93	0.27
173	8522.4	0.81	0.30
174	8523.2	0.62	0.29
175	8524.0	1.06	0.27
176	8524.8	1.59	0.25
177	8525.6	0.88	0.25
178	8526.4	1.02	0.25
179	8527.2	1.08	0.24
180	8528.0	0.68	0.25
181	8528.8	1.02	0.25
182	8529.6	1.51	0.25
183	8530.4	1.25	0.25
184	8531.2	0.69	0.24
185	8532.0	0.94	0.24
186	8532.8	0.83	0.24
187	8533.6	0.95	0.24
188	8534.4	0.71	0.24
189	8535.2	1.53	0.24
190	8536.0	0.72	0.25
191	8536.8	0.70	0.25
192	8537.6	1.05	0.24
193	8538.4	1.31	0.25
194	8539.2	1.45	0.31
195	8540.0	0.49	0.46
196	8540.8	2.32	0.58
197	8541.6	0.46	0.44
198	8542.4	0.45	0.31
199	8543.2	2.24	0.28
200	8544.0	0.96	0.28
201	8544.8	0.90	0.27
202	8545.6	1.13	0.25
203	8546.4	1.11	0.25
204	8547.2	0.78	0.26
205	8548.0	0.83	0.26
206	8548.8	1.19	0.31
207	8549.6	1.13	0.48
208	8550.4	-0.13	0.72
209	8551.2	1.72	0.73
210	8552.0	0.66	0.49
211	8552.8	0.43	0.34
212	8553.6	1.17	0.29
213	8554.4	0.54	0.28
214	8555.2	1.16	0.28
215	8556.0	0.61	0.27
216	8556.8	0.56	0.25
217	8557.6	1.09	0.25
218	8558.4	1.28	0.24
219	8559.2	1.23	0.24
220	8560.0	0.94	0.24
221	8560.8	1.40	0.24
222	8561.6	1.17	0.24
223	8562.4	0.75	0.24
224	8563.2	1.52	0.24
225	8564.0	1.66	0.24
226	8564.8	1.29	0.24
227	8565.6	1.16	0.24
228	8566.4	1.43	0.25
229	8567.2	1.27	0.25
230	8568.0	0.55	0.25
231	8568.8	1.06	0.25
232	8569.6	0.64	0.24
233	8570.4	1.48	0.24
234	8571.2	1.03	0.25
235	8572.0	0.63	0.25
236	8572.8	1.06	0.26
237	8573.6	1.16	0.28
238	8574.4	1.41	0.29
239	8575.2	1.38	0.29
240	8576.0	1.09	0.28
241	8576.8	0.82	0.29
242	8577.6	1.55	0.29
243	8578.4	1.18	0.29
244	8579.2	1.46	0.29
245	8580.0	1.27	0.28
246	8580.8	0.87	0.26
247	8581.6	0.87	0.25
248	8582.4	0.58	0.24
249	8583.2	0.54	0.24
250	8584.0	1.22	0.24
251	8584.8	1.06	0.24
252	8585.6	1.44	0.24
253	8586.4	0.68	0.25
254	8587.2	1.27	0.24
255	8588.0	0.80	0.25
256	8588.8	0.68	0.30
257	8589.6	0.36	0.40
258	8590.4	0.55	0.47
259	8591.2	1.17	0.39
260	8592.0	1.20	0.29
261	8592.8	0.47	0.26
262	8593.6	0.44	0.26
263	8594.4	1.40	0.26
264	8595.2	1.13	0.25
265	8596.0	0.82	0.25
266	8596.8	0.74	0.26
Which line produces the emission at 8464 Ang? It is [N II] 6583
